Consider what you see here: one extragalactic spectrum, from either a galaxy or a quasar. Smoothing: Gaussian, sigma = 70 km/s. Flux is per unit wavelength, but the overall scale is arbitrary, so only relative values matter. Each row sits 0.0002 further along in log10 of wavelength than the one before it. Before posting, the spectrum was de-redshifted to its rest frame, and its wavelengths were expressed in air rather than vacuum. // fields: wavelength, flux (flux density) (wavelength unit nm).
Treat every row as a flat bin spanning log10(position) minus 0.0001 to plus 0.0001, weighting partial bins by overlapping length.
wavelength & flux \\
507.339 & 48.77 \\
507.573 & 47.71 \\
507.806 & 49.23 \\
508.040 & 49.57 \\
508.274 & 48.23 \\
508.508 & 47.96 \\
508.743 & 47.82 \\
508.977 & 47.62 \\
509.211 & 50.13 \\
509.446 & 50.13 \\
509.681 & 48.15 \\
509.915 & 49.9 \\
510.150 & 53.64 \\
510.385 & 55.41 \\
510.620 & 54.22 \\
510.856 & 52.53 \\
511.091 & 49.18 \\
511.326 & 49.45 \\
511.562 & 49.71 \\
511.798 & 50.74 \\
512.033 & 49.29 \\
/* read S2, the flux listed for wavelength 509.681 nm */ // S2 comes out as 48.15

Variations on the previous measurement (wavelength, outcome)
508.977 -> 47.62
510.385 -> 55.41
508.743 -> 47.82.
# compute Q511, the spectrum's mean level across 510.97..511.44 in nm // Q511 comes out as 49.4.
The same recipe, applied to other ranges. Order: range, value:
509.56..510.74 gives 52.2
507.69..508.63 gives 48.7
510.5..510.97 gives 53.3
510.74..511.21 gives 50.9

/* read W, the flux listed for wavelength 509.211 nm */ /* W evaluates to 50.13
